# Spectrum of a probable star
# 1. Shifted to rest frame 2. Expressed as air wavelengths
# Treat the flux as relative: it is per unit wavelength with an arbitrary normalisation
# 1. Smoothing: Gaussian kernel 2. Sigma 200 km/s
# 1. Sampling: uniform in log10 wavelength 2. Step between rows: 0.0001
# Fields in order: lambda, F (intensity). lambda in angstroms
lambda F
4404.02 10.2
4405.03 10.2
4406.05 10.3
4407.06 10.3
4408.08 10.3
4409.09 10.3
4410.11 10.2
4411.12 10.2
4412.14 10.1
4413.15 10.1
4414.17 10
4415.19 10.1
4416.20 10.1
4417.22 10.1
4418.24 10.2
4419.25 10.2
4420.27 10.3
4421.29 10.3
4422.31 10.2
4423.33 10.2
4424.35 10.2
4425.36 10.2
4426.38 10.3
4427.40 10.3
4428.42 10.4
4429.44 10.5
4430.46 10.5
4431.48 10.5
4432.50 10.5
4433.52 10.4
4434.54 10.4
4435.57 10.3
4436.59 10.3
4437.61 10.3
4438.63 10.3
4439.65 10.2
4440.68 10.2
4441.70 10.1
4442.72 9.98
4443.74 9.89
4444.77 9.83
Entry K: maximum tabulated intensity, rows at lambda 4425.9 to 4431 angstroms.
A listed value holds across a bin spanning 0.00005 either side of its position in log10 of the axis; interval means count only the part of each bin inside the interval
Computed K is 10.5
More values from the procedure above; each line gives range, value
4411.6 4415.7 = 10.1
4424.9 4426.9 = 10.3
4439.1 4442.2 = 10.2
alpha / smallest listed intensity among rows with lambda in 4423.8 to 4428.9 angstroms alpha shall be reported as 10.2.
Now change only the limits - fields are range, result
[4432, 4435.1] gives 10.4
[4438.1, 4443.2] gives 9.98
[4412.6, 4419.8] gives 10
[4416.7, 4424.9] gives 10.1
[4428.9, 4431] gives 10.5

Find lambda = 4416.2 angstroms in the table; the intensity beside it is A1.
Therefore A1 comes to 10.1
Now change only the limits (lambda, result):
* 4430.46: 10.5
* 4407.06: 10.3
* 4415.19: 10.1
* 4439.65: 10.2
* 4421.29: 10.3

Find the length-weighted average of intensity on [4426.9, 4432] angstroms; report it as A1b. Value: 10.4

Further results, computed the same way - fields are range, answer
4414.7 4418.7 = 10.1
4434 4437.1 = 10.3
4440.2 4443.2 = 10.1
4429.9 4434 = 10.5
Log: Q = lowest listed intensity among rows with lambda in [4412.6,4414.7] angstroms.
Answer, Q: 10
